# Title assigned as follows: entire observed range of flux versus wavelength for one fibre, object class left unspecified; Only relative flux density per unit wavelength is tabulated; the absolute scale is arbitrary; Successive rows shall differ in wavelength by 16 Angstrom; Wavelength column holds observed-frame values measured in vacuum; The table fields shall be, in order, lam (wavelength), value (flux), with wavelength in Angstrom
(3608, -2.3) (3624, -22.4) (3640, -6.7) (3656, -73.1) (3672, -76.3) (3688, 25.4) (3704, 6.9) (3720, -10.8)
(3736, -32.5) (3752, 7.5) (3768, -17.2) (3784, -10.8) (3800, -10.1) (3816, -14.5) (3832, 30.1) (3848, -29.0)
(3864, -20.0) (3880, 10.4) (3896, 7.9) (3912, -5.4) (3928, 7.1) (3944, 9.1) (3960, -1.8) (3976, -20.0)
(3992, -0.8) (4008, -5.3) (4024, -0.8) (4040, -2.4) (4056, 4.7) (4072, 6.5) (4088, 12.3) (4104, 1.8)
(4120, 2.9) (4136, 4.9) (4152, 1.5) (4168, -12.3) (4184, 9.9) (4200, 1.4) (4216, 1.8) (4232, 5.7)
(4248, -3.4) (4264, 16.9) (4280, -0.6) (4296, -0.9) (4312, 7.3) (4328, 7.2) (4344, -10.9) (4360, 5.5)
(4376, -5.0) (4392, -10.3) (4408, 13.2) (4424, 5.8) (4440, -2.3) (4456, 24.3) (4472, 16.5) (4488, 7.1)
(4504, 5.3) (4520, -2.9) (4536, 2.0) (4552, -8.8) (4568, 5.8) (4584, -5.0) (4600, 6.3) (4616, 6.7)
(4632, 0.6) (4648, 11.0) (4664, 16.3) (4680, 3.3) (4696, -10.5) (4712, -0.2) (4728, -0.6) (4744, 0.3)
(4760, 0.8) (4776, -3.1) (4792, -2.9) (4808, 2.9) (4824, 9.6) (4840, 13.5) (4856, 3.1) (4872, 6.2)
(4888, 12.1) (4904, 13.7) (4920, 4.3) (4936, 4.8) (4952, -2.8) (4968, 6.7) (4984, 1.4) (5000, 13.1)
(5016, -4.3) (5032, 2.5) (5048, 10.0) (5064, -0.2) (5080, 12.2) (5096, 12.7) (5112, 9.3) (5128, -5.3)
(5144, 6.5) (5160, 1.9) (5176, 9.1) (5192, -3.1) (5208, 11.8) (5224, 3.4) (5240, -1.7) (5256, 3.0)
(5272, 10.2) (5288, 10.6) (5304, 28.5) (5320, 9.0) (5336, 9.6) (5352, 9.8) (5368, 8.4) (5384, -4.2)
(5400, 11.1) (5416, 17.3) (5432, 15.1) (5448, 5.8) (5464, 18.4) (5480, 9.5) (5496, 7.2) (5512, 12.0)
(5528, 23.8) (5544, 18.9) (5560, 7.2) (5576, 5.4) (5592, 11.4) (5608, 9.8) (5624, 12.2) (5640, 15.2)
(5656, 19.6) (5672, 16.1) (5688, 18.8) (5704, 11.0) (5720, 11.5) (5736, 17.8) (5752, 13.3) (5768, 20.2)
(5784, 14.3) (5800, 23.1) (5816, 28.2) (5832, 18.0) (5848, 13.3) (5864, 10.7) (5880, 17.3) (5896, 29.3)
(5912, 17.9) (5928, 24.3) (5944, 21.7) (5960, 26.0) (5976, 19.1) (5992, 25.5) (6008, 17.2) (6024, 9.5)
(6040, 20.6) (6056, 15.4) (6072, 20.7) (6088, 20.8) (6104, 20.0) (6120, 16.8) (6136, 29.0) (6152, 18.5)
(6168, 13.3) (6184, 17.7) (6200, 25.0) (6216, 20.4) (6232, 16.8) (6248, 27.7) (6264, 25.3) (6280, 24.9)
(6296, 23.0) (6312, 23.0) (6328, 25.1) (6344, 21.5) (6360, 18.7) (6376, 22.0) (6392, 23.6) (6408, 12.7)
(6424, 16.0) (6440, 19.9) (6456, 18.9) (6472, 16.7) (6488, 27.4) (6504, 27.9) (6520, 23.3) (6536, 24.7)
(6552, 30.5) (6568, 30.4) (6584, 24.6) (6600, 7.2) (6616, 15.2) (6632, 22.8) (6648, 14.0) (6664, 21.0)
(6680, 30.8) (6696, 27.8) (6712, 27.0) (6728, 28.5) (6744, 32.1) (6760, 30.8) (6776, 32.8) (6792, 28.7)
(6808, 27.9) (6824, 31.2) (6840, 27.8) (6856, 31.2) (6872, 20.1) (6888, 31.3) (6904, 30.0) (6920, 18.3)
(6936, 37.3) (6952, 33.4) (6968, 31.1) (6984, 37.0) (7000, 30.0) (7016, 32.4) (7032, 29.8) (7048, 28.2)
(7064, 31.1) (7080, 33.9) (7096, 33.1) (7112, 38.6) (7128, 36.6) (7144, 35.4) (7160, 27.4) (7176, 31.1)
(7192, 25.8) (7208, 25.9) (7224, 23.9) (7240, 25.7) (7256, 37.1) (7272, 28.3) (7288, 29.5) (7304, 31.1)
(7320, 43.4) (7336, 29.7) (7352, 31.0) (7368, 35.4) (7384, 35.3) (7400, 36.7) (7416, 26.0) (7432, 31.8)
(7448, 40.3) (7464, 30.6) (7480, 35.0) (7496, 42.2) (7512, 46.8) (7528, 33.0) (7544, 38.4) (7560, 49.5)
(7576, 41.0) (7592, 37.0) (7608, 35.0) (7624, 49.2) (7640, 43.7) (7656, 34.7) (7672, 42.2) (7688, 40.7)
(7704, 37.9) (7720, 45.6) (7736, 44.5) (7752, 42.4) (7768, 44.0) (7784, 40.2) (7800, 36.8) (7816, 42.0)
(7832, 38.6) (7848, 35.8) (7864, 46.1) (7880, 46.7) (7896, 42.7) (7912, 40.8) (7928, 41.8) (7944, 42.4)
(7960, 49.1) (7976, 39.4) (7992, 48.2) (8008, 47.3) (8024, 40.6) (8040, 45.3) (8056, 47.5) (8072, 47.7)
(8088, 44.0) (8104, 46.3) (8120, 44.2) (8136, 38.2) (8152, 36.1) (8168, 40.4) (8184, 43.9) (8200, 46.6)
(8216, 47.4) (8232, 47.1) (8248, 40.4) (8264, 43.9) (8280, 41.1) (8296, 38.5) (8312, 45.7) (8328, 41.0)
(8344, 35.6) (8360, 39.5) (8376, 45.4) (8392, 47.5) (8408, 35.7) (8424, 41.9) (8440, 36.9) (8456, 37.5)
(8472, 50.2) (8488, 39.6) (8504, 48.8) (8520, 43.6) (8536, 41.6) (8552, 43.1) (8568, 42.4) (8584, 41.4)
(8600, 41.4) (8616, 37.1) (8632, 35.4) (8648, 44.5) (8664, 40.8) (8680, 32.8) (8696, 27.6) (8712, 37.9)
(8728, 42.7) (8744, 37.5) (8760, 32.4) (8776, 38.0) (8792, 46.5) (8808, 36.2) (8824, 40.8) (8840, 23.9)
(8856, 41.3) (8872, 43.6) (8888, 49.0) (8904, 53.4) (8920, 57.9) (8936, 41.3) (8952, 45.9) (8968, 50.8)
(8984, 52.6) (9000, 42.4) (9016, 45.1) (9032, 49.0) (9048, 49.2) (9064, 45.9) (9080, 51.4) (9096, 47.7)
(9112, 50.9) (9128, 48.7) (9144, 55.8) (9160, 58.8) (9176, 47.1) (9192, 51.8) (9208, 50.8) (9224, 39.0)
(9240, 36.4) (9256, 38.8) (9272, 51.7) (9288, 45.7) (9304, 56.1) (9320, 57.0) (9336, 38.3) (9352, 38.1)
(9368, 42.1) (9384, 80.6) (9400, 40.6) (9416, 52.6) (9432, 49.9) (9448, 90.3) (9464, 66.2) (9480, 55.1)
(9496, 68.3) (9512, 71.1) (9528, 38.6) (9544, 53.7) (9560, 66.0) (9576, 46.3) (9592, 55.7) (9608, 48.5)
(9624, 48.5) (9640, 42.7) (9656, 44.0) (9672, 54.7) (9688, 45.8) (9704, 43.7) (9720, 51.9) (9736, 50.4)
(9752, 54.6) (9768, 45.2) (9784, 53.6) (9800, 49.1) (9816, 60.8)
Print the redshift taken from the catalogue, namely 0.676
